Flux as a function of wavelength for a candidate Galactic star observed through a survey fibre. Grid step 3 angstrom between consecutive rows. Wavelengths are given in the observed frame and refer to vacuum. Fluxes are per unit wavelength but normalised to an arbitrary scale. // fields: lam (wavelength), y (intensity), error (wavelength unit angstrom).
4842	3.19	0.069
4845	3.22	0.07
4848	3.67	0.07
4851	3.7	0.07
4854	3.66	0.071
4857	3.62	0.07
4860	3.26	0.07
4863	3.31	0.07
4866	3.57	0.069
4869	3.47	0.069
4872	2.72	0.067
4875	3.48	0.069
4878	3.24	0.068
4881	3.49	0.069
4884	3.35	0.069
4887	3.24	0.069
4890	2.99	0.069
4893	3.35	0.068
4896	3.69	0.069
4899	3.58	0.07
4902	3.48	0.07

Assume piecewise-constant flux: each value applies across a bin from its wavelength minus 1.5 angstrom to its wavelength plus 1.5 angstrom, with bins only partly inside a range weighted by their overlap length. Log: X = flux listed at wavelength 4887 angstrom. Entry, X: 3.24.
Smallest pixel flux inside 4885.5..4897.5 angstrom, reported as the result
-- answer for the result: 2.99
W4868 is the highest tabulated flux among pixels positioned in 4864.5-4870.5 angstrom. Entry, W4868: 3.57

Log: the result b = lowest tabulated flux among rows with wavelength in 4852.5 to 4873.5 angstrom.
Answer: 2.72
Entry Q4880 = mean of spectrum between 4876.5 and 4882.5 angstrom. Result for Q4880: 3.37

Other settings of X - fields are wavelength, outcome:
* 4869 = 3.47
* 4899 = 3.58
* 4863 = 3.31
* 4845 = 3.22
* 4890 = 2.99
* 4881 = 3.49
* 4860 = 3.26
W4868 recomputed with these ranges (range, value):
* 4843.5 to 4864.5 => 3.7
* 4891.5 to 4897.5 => 3.69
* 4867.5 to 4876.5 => 3.48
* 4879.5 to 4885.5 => 3.49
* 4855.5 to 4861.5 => 3.62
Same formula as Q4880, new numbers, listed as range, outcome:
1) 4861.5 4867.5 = 3.44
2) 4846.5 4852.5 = 3.69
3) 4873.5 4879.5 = 3.36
